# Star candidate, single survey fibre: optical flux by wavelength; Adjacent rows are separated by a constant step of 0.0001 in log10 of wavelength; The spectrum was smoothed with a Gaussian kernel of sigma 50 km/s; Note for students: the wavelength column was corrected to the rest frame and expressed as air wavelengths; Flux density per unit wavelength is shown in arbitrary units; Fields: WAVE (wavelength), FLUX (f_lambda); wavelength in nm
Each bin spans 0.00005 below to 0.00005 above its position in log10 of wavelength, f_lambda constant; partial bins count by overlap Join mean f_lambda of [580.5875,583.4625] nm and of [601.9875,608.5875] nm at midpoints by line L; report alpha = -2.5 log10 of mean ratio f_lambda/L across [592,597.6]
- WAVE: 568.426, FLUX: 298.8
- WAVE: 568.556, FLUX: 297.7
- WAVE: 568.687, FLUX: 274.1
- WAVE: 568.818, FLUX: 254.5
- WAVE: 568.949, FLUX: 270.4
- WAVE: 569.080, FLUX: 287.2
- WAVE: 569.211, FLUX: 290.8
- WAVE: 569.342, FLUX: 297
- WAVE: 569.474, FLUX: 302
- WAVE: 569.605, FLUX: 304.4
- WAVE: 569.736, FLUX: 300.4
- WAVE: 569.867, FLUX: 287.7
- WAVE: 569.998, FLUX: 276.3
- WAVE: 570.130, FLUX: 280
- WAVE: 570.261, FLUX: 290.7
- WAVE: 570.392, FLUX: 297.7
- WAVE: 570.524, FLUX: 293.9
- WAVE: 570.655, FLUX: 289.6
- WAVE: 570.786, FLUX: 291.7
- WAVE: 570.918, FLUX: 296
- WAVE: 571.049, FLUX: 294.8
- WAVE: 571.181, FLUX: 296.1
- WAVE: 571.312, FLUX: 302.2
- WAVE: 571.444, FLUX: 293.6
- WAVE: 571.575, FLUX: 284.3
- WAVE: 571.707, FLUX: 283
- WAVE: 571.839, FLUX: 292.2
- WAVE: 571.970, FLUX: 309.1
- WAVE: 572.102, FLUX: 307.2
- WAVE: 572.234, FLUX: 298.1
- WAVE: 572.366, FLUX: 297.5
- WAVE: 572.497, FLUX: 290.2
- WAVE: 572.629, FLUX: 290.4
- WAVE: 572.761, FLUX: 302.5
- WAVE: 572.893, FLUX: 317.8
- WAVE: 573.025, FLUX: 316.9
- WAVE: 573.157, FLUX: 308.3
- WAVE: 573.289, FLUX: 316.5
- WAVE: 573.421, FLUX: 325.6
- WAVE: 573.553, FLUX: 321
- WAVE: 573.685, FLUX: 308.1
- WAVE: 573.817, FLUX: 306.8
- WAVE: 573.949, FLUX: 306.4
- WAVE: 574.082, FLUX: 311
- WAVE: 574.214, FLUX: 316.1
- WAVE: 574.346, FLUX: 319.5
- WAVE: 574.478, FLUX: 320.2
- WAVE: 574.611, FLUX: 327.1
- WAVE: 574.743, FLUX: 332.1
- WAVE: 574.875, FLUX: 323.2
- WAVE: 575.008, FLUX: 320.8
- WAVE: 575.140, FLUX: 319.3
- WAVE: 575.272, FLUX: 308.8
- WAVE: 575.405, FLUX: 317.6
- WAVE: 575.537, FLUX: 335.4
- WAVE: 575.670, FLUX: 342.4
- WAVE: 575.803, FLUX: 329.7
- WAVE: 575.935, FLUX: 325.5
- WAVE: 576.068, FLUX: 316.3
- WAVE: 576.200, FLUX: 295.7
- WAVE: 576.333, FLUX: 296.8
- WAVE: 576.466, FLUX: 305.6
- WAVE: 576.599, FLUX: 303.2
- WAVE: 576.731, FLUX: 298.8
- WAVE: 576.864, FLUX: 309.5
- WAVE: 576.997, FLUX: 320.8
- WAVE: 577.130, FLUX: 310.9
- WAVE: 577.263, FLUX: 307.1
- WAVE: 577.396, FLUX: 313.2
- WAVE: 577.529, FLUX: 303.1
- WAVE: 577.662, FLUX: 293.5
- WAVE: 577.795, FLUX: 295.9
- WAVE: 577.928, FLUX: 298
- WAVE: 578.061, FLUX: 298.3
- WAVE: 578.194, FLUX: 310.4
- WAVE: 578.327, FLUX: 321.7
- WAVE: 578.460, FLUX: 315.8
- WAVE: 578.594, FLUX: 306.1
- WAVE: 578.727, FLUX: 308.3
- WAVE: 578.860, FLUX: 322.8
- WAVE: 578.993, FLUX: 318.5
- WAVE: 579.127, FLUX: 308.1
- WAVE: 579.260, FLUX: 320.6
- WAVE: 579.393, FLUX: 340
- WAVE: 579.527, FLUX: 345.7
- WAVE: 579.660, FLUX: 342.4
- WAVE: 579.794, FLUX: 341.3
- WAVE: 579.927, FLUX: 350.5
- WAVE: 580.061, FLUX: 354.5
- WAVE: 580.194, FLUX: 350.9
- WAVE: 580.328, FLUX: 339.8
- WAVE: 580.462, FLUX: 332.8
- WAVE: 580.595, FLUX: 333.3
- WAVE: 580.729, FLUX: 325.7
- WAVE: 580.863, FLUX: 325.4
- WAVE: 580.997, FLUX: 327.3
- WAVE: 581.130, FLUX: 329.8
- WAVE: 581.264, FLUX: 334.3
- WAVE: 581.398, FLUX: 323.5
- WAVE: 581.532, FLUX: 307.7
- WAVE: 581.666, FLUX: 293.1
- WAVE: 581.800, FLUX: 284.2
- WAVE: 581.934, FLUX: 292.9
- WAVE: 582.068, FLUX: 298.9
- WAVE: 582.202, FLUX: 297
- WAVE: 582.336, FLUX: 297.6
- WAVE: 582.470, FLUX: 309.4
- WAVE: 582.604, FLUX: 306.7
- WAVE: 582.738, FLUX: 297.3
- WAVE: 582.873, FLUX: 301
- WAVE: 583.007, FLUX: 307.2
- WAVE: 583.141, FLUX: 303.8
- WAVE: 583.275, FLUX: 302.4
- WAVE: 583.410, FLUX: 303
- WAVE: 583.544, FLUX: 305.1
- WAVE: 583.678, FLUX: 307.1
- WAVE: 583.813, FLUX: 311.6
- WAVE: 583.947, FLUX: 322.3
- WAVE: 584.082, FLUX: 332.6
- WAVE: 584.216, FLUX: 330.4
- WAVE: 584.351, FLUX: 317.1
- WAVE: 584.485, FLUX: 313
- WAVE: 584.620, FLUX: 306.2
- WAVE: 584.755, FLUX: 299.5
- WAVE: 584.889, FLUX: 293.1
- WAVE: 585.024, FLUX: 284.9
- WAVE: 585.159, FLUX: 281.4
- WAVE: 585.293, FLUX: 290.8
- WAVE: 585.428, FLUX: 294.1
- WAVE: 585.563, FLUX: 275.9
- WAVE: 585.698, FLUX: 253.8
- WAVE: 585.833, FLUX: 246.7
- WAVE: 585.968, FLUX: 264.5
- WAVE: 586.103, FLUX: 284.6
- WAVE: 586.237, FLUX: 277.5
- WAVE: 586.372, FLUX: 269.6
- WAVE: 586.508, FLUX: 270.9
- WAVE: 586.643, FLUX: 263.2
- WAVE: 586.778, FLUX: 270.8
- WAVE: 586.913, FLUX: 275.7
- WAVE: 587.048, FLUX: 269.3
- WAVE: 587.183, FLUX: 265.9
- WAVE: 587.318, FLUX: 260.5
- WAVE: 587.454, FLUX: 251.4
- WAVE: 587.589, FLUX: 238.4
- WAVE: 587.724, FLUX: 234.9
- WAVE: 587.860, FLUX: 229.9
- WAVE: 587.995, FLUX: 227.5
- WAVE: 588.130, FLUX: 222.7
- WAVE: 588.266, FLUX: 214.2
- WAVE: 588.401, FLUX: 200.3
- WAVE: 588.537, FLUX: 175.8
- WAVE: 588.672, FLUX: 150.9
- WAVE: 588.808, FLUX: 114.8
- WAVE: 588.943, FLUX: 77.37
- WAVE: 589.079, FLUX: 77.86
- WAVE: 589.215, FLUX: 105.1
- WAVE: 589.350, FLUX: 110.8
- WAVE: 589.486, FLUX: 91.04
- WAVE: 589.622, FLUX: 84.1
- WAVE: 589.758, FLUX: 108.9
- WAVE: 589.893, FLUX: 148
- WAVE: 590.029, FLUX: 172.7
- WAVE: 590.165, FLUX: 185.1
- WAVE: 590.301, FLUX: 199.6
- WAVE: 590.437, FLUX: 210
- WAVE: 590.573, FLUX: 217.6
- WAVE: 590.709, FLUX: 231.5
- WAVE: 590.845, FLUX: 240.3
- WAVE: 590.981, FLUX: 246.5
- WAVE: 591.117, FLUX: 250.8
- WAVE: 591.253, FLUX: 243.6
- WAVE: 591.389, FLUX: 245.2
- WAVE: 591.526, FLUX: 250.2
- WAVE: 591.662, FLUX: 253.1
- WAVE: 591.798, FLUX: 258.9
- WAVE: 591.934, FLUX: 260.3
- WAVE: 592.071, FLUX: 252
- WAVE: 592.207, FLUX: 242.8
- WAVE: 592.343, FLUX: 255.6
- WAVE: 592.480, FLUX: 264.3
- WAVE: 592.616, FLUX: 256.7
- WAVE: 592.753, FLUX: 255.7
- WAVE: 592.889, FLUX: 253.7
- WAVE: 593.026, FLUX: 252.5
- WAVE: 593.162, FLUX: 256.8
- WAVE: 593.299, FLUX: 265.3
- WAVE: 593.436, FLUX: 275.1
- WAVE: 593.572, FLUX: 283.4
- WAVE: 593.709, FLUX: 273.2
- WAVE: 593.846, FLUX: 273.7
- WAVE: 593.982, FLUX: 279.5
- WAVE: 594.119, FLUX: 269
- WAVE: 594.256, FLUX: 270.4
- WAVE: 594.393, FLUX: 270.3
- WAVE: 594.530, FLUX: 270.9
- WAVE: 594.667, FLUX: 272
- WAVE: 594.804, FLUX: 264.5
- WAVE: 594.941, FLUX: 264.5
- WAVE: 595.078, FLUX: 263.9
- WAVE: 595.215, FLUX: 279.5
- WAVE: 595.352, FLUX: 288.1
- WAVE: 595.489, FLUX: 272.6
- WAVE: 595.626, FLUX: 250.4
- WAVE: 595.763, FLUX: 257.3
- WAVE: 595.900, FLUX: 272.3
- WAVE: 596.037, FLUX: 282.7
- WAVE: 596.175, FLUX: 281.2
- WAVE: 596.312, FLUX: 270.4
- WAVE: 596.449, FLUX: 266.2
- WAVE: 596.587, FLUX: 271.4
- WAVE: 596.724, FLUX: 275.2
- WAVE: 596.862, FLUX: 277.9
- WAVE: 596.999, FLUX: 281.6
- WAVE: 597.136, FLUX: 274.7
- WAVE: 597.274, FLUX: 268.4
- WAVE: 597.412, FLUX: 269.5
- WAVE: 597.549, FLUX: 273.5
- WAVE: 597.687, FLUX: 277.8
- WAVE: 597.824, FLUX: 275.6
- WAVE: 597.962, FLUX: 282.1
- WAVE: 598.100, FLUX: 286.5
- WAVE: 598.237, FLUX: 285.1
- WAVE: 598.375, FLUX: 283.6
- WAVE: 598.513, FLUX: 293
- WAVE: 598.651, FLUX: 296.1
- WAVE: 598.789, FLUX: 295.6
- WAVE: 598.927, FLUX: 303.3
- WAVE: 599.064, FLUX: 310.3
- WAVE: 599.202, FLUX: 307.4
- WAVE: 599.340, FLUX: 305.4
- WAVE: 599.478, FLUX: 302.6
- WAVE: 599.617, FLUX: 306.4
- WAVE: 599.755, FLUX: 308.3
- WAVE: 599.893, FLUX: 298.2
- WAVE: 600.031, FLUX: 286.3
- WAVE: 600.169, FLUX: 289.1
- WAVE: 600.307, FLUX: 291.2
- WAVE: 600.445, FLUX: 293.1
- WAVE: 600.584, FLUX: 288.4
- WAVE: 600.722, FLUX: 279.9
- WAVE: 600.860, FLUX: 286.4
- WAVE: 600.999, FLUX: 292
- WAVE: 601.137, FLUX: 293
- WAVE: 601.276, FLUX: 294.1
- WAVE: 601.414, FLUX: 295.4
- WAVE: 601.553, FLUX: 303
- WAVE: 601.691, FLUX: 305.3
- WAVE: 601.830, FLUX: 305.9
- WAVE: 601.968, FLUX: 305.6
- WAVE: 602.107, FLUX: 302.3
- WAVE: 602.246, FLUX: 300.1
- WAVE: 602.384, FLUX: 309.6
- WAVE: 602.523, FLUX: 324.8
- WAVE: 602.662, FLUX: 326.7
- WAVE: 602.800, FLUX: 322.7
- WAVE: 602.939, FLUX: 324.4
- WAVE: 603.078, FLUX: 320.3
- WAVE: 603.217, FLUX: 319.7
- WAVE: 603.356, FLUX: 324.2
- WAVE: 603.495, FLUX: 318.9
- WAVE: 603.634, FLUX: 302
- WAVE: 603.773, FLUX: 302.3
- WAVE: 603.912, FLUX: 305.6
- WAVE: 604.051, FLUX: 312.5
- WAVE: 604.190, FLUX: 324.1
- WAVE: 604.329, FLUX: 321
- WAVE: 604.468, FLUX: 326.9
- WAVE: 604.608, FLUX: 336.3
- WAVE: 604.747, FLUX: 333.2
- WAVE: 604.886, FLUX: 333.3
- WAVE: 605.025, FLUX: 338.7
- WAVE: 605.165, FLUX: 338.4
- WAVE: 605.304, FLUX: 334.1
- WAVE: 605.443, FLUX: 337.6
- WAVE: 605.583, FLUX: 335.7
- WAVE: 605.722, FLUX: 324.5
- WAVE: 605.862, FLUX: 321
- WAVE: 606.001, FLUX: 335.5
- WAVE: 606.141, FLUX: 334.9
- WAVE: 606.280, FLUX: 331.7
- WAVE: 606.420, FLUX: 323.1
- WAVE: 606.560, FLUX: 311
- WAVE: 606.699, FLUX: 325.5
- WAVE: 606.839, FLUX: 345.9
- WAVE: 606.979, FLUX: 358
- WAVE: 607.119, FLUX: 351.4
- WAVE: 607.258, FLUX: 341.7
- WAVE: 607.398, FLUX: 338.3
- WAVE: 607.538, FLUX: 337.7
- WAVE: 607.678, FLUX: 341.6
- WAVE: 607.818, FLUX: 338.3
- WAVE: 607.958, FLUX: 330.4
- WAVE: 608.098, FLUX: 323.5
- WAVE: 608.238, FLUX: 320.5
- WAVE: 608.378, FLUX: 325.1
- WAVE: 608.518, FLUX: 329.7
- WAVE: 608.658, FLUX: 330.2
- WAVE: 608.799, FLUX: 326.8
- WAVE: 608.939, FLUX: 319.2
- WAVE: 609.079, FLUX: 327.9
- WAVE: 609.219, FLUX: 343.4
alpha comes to 0.19 mag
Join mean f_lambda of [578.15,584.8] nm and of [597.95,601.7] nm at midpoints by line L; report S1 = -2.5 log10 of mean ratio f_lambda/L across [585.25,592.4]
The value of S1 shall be 0.37 mag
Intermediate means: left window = 318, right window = 295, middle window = 219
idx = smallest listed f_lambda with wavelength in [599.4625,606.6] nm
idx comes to 279.9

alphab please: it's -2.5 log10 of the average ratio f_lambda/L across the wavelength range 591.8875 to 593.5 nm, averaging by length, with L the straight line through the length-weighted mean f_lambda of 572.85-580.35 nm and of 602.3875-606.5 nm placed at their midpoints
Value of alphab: 0.24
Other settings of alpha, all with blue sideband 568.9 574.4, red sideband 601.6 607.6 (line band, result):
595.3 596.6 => 0.17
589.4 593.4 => 0.38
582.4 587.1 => 0.06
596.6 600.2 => 0.11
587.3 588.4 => 0.32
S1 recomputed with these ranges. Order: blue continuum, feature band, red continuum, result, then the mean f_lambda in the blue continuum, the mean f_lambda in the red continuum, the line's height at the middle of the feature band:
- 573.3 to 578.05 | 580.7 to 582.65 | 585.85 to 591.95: -0.16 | 314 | 211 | 267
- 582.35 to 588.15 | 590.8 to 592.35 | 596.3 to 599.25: 0.14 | 284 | 283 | 283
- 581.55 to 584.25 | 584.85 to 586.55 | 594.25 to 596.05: 0.08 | 305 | 270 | 297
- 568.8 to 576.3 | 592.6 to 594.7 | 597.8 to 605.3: 0.15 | 305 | 306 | 306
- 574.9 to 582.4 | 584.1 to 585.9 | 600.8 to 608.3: 0.09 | 317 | 322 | 318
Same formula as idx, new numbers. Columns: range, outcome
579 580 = 308.1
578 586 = 246.7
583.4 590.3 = 77.37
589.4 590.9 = 84.1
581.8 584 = 292.9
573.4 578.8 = 293.5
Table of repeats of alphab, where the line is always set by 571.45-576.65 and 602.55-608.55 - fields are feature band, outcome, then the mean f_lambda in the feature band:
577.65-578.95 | 0.02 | 308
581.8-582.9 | 0.06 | 299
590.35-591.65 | 0.33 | 237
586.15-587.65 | 0.20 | 265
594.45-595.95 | 0.20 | 269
